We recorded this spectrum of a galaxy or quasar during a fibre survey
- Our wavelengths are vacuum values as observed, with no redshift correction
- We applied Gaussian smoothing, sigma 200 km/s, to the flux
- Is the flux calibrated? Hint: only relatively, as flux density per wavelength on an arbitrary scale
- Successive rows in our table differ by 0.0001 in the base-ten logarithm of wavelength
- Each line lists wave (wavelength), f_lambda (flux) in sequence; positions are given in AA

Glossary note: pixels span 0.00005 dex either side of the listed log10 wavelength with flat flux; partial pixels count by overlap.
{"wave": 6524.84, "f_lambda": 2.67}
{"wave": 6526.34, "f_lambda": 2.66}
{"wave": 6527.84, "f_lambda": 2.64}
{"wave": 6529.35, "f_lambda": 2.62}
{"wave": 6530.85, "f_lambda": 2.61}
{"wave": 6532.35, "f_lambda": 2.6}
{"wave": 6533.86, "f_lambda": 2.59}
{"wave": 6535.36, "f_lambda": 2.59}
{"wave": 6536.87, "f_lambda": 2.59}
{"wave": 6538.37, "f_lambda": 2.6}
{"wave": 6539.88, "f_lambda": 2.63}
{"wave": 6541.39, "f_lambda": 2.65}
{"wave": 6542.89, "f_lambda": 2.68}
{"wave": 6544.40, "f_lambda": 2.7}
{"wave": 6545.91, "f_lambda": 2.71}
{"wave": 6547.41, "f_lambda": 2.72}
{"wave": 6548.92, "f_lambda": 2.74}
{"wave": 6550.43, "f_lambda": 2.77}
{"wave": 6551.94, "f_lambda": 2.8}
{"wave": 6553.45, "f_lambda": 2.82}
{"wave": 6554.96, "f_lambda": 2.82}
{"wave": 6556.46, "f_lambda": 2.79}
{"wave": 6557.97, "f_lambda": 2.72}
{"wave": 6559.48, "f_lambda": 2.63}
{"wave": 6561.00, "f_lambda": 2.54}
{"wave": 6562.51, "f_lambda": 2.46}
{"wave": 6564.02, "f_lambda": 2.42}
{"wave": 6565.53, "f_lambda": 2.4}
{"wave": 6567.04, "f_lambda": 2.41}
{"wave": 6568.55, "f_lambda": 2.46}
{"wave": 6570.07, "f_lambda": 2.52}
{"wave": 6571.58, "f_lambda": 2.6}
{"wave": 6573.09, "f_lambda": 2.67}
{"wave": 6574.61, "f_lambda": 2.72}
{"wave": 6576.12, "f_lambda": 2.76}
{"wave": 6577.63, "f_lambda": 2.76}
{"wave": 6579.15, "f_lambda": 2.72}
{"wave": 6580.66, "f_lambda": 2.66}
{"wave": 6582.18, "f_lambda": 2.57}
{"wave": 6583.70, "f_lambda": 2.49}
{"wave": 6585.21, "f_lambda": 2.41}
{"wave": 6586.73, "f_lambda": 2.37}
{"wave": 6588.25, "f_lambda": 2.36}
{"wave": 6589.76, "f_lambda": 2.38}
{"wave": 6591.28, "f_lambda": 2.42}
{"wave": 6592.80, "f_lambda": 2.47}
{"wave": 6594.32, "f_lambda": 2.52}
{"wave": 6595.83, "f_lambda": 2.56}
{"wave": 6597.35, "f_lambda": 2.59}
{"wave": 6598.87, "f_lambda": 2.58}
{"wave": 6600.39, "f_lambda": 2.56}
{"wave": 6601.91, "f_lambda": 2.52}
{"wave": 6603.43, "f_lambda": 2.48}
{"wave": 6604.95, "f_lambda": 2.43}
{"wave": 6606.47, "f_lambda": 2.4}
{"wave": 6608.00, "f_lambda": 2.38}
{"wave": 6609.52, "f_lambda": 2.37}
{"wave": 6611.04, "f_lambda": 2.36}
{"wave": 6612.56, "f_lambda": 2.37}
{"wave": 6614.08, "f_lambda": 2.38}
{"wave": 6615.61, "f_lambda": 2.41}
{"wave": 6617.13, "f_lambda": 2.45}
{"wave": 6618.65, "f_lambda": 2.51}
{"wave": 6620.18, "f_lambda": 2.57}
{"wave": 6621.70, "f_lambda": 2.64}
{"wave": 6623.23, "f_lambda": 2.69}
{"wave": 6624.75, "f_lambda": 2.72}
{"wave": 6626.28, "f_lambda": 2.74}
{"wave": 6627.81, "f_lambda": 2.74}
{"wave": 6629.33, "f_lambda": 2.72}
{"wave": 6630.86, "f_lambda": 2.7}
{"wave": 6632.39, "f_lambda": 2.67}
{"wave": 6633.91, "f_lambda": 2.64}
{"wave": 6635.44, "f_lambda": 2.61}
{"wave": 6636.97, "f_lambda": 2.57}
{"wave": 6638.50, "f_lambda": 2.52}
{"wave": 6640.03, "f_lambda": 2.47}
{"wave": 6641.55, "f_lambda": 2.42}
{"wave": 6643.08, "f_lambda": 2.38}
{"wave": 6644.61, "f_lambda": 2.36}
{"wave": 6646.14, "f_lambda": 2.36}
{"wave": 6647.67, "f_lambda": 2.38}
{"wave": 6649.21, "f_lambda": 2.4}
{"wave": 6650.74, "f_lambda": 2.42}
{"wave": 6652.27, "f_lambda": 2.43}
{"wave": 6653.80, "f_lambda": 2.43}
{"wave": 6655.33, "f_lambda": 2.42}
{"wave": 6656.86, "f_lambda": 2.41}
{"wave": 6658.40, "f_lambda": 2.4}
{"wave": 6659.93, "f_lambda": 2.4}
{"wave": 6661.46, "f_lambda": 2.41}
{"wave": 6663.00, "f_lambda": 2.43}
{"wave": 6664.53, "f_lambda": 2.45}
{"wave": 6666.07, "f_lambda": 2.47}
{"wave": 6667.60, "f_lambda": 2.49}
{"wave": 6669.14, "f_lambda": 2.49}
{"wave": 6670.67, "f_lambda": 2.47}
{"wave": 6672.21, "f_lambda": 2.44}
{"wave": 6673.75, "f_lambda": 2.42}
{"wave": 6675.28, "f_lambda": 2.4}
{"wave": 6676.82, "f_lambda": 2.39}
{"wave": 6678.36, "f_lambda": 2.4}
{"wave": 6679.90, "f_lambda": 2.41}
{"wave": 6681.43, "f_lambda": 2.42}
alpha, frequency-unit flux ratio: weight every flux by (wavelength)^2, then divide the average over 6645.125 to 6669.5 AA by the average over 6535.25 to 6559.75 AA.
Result 0.92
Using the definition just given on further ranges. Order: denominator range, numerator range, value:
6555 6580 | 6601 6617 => 0.94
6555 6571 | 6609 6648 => 1.01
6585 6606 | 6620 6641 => 1.08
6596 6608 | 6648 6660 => 0.98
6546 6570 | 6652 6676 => 0.96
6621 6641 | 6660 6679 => 0.93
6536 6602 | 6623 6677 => 0.98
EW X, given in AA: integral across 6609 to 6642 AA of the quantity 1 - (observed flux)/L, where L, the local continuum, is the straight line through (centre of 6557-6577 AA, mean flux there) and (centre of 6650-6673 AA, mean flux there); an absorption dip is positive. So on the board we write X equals -0.99 AA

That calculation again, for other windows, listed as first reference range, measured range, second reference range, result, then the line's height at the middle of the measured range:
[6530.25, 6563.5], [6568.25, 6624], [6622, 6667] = 1.6 AA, 2.59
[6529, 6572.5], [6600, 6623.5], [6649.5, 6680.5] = 0.5 AA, 2.52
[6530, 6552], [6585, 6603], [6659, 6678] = 0.6 AA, 2.57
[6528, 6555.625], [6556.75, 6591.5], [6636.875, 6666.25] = 0.8 AA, 2.6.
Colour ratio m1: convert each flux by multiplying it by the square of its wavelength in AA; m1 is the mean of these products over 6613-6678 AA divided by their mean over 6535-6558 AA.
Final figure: 0.9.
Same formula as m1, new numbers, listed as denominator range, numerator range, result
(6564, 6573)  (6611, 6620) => 0.99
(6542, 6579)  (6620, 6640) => 1.02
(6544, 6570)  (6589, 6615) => 0.94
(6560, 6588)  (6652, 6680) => 0.98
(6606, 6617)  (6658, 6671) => 1.04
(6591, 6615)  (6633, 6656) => 1.01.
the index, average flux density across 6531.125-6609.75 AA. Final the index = 2.58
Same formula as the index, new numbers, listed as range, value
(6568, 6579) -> 2.65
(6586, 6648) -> 2.51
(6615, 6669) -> 2.51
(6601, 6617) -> 2.41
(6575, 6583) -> 2.69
